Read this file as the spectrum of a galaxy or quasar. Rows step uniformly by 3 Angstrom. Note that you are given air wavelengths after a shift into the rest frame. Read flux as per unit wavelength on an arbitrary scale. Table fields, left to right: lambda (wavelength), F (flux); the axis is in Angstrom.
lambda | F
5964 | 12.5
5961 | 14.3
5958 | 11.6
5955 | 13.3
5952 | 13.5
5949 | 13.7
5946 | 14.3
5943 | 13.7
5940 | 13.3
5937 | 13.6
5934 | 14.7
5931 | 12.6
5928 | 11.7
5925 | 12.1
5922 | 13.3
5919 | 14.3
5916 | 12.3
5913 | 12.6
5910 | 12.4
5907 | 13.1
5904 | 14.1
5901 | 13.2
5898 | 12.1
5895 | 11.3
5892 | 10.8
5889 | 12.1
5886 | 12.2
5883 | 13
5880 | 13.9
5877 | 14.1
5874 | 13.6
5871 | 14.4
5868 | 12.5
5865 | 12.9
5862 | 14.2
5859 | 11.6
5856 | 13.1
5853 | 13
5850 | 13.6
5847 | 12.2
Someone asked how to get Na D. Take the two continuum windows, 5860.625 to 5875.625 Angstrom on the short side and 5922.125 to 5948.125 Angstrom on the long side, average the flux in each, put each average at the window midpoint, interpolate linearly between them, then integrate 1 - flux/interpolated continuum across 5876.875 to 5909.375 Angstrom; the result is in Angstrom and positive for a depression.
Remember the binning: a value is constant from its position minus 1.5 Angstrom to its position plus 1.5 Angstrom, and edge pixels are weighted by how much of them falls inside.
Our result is 1.87 Angstrom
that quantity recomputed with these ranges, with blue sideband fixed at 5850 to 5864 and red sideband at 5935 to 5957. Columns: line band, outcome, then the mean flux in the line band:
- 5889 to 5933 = 2.7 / 12.6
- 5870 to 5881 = -0.7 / 14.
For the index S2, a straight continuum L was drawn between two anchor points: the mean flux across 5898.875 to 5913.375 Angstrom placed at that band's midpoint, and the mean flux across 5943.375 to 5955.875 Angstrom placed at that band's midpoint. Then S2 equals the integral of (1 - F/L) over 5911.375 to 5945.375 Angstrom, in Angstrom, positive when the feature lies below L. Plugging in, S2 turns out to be 0.7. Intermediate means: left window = 13.1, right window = 13.7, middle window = 13.1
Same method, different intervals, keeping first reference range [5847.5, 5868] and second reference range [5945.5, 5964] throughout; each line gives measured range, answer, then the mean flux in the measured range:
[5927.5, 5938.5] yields 0.0 Angstrom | 13.3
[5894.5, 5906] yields 0.3 Angstrom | 12.8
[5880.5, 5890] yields 0.3 Angstrom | 12.6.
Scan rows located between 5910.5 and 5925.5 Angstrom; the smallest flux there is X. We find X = 12.1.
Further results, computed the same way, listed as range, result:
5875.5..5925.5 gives 10.8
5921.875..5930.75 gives 11.7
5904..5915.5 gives 12.4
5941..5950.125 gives 13.7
